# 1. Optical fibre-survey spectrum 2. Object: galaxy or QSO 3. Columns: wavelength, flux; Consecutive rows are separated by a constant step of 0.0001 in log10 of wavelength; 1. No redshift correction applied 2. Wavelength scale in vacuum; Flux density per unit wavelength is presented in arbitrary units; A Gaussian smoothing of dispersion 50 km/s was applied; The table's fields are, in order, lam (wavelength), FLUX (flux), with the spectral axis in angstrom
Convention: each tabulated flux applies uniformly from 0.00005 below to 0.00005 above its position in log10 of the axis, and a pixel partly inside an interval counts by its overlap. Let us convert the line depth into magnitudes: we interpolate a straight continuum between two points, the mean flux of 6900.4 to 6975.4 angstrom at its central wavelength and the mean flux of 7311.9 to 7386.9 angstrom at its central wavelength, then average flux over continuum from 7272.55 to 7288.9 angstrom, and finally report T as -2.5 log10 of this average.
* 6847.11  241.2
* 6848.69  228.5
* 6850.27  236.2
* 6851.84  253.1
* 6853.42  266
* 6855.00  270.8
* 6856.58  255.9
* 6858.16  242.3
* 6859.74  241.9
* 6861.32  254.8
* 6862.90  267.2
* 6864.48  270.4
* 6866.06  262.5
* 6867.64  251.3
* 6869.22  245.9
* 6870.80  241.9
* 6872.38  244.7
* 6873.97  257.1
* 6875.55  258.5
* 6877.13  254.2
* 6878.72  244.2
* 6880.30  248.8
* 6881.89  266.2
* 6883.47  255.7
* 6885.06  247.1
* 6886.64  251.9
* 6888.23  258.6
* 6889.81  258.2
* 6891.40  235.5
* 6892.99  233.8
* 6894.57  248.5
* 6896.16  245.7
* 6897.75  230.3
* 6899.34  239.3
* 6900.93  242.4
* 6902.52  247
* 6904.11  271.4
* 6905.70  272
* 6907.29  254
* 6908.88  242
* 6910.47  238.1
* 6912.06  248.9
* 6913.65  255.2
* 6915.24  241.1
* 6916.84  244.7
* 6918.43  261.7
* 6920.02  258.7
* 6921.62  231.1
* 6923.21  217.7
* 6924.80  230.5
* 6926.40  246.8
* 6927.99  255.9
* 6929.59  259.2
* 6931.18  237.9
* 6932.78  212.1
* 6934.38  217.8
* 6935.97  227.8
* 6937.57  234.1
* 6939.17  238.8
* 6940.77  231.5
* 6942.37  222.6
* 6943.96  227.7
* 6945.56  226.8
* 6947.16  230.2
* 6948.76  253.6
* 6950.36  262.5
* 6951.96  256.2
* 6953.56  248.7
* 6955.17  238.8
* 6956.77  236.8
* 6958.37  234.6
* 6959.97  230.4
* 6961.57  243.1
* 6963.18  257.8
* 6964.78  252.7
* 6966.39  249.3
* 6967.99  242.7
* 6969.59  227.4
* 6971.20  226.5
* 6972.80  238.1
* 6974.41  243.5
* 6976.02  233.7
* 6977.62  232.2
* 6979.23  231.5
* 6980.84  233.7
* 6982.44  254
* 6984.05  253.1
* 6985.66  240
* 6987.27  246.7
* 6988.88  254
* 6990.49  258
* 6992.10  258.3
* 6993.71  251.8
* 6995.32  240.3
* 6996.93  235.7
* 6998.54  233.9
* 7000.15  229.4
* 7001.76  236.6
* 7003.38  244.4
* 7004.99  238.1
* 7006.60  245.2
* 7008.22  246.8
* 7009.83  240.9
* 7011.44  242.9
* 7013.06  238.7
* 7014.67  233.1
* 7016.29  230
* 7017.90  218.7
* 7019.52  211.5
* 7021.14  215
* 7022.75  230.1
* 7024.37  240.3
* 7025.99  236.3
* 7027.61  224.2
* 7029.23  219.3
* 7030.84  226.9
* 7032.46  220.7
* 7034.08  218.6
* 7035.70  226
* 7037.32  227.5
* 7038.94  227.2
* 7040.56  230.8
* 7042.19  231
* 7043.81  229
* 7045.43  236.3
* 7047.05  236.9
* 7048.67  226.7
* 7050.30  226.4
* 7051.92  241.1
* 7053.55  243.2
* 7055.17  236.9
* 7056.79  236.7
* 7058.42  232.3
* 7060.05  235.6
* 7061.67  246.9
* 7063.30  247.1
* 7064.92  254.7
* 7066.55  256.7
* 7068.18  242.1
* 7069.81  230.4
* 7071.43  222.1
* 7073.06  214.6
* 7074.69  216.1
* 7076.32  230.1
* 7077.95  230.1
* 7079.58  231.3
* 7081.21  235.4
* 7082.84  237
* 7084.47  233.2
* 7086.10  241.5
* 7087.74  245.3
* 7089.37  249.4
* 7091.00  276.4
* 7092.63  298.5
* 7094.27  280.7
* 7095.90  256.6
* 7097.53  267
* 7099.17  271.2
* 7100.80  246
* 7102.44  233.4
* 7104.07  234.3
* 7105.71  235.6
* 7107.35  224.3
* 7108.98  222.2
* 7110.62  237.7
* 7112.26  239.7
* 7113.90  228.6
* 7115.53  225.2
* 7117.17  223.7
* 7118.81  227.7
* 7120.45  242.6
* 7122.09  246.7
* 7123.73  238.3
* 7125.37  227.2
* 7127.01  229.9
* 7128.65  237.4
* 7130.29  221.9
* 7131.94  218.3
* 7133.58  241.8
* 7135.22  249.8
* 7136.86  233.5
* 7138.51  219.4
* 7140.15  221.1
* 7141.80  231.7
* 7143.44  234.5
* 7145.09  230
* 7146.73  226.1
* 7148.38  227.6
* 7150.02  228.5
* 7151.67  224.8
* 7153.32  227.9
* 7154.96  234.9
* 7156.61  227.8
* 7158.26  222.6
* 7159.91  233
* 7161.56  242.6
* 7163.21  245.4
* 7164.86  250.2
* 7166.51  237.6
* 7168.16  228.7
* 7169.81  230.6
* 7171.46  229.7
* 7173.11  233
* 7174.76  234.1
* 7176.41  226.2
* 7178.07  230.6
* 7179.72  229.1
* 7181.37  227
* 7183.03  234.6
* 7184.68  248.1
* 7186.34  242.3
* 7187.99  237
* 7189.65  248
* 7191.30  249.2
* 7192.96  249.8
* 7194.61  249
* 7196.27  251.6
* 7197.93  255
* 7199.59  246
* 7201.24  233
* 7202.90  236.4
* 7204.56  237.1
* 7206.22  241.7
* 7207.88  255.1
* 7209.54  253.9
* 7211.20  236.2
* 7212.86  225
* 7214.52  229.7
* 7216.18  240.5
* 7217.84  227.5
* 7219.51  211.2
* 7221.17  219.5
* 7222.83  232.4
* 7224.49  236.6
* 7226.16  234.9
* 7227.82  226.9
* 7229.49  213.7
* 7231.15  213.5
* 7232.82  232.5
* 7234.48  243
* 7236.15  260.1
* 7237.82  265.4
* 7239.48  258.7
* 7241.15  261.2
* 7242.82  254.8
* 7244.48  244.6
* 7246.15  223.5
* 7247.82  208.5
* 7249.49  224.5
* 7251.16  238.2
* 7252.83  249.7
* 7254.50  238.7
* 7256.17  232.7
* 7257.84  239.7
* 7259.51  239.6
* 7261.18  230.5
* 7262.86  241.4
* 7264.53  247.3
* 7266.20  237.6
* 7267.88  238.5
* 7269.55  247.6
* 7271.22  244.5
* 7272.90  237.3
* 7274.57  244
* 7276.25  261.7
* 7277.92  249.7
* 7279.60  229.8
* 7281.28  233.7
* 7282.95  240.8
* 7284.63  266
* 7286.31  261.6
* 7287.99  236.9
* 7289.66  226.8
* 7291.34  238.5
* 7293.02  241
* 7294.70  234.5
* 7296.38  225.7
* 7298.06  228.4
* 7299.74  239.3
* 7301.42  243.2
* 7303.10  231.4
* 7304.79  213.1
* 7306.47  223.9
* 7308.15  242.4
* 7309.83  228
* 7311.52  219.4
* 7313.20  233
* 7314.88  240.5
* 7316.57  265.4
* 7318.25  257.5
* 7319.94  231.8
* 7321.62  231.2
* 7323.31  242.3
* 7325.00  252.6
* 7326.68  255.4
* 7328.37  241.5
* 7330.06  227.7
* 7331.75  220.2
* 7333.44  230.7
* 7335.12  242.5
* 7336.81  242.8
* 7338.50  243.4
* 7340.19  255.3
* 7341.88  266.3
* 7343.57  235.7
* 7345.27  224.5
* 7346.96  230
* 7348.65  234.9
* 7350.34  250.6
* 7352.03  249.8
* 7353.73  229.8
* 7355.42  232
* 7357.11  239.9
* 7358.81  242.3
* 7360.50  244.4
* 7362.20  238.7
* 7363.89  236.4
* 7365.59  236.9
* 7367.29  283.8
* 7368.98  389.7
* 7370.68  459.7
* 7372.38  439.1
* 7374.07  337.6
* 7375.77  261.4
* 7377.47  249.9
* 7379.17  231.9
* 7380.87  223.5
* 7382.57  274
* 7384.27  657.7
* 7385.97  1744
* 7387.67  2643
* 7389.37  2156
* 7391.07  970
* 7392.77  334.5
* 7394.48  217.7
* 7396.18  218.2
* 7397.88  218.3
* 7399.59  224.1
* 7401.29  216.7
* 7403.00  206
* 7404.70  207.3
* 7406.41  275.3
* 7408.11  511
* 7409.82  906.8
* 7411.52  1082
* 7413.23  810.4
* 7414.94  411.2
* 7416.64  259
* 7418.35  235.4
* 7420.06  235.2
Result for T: 0.19 mag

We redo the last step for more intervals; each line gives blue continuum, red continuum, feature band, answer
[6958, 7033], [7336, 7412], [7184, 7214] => 0.39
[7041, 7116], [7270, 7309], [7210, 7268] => 0.01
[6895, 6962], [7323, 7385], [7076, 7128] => 0.05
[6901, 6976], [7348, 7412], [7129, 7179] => 0.48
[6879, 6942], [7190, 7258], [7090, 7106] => -0.09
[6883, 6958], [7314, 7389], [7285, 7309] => 0.44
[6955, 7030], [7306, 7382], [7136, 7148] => 0.08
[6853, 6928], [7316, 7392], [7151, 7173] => 0.43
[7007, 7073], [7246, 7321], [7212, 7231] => 0.05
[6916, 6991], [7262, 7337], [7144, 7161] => 0.05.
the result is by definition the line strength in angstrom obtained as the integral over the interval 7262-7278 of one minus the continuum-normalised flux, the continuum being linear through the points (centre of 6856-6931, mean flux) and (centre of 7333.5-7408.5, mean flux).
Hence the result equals 5.8 angstrom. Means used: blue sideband 249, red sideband 419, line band 245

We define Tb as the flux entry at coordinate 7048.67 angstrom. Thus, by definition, 226.7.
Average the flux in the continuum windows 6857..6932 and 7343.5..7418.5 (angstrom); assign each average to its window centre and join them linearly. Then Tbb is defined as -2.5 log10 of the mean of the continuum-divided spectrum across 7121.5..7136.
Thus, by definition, 0.45 mag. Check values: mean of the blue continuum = 249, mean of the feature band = 234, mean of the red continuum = 471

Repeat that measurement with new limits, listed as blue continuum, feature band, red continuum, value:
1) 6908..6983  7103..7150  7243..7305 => 0.04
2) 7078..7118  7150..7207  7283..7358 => 0.02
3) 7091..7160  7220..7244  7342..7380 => 0.06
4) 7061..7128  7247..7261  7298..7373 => 0.06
